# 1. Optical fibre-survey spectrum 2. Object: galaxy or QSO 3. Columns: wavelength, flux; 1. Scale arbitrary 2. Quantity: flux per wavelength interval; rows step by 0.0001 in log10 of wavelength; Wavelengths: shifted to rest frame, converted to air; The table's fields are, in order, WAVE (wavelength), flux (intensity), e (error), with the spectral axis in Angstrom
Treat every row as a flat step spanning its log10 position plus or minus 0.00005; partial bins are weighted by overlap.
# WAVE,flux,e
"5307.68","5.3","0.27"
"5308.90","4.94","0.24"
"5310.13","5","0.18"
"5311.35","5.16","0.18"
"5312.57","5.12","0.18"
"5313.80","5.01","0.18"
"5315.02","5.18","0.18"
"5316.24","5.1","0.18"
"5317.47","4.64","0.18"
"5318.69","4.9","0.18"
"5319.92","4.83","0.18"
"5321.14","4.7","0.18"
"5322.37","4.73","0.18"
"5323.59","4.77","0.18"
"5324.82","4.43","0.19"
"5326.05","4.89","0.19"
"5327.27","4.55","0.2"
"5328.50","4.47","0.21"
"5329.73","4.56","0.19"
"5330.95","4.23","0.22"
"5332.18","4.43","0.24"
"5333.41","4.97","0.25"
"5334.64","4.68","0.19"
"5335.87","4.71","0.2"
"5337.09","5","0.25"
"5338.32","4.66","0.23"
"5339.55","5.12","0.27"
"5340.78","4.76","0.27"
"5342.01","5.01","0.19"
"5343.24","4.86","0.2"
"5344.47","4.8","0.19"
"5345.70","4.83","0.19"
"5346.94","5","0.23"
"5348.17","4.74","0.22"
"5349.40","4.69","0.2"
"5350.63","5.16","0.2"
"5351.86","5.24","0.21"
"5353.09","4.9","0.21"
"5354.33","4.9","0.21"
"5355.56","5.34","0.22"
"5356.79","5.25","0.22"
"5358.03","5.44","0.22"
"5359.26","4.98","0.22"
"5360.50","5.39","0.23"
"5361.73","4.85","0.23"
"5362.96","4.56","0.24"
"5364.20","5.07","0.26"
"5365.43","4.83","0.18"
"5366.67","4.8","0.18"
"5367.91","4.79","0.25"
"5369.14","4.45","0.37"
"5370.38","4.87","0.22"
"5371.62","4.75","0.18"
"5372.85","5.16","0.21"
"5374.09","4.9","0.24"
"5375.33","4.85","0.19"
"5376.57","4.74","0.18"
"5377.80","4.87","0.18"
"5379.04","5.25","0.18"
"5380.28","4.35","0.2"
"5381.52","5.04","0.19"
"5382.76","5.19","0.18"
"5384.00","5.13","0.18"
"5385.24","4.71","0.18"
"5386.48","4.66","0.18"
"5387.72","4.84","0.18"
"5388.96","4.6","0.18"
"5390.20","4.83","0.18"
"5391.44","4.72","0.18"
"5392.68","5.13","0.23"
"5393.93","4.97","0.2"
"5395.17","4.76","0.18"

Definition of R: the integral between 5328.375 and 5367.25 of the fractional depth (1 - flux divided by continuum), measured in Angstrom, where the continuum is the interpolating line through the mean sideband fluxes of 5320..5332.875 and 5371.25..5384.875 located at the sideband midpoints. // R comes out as -1.3 Angstrom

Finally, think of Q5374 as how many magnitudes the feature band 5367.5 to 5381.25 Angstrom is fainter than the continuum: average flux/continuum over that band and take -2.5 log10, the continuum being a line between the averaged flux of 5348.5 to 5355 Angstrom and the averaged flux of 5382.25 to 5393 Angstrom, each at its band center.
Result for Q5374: 0.02 mag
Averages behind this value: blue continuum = 4.97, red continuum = 4.86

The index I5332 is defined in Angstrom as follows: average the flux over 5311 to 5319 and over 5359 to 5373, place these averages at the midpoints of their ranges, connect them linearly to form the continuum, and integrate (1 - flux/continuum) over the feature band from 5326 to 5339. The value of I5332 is 0.8 Angstrom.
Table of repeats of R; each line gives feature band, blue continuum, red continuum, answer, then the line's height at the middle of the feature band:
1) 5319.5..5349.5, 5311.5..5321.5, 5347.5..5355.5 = 1.4 Angstrom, 4.96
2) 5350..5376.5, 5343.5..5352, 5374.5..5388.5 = -0.4 Angstrom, 4.89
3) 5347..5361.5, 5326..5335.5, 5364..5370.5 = -1.2 Angstrom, 4.71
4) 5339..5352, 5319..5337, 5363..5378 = -0.5 Angstrom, 4.73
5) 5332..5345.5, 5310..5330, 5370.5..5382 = 0.0 Angstrom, 4.84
